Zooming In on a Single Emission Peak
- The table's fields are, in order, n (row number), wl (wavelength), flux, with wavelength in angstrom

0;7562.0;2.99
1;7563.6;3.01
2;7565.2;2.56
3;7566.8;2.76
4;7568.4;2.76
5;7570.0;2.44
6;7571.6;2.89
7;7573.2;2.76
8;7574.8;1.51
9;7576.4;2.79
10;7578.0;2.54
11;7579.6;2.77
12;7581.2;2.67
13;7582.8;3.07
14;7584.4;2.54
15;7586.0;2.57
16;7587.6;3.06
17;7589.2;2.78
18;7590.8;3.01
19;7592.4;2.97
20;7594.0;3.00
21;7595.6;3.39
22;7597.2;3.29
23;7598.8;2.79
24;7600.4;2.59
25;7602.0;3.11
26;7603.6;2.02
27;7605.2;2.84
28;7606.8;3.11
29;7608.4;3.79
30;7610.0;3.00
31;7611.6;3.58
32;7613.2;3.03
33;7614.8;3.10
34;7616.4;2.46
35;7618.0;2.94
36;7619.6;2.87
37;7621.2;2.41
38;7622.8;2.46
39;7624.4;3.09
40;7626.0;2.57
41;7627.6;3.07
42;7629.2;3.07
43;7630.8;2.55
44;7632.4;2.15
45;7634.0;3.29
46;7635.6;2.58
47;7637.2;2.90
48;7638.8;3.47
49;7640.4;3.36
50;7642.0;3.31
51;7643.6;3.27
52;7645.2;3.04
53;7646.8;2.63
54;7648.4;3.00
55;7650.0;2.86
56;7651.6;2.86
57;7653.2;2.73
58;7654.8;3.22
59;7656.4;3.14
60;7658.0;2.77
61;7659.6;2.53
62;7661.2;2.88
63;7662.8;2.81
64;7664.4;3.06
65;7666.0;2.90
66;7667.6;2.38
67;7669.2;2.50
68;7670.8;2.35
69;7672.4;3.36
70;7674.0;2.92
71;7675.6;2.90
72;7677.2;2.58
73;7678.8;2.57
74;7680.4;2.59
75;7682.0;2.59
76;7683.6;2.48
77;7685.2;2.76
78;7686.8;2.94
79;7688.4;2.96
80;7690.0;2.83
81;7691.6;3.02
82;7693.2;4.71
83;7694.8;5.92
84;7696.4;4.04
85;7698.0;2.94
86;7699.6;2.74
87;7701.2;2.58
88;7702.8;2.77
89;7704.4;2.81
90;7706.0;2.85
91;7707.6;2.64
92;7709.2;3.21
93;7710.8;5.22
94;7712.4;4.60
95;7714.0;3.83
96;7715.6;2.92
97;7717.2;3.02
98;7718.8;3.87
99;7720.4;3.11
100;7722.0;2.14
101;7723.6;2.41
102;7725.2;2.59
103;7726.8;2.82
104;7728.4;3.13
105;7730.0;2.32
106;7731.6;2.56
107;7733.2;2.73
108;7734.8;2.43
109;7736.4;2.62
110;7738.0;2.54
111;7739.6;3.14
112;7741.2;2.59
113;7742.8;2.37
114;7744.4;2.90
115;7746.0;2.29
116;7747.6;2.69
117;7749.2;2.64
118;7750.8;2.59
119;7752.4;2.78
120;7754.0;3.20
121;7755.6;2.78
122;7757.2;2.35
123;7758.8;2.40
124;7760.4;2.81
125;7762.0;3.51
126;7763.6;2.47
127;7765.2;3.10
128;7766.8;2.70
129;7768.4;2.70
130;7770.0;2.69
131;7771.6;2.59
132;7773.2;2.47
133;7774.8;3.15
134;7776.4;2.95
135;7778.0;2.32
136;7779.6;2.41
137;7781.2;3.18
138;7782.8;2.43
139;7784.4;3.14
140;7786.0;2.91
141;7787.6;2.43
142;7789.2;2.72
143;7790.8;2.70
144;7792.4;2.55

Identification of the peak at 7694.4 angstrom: [S II] 6716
